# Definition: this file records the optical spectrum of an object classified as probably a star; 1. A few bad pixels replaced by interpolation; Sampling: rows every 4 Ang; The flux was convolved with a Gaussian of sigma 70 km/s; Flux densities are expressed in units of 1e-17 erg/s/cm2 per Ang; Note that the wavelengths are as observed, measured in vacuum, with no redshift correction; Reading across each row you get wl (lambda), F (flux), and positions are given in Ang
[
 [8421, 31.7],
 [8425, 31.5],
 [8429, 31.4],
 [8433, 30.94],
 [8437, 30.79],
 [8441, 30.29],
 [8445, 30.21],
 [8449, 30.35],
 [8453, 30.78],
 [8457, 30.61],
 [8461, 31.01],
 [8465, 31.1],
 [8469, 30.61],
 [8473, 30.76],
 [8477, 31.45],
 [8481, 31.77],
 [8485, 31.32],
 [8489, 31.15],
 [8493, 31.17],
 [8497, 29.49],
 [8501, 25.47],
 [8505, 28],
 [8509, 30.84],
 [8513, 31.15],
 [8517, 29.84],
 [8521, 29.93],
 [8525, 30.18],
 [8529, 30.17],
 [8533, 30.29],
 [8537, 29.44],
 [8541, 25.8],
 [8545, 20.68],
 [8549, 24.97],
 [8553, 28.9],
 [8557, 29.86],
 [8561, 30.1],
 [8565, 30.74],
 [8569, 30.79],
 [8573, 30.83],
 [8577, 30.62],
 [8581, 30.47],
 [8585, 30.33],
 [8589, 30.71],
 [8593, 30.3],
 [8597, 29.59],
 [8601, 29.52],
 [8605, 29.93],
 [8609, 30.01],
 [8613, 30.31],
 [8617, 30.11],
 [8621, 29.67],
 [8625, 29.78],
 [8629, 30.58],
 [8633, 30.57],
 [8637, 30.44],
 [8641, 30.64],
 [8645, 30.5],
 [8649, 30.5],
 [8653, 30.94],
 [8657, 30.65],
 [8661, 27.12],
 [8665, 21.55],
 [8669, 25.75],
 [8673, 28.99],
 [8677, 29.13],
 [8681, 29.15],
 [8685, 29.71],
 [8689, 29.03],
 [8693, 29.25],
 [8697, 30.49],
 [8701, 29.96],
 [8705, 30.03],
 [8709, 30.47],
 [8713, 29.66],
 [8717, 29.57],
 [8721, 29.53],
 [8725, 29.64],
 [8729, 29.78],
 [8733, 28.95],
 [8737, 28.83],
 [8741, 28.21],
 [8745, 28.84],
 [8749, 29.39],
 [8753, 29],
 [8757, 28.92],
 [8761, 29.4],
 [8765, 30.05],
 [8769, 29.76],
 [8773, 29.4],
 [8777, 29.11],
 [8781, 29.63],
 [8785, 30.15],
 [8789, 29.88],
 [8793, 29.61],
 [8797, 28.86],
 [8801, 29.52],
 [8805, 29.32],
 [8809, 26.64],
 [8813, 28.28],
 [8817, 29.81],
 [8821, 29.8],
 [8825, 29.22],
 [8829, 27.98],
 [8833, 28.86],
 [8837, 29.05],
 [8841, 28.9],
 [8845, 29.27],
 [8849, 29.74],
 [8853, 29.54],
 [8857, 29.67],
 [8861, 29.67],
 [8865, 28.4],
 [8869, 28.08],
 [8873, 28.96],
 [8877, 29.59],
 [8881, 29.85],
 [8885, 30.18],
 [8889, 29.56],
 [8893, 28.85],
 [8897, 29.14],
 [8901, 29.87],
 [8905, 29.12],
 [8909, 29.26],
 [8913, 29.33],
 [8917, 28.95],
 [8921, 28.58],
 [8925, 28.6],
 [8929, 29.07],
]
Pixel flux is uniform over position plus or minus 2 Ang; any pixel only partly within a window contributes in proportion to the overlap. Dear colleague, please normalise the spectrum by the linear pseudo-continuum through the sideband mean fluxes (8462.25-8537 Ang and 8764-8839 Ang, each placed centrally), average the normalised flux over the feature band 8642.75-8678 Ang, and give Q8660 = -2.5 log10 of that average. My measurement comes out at 0.05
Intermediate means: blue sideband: 30.2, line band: 28.3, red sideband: 29.2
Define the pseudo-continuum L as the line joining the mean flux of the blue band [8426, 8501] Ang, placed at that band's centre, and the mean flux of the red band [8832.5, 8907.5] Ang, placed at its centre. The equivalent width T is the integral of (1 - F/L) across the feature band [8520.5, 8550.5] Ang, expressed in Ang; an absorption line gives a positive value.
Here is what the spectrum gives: 2.8 Ang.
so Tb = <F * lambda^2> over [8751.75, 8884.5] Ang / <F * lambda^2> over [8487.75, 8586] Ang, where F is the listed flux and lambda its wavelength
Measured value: 1.1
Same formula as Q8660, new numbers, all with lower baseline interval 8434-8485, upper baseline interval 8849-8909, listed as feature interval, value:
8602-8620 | 0.01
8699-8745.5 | 0.02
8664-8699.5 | 0.06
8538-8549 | 0.26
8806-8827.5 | 0.03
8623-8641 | -0.01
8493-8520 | 0.05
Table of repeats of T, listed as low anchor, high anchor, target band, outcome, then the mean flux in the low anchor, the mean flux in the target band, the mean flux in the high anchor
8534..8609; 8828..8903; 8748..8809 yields -0.4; 29.1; 29.4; 29.2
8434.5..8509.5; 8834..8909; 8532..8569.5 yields 2.7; 30.4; 28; 29.3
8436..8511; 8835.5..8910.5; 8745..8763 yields 0.3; 30.4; 29.1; 29.3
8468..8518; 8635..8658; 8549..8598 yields 0.6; 30.2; 30.1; 30.6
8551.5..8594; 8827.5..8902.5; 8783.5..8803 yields -0.1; 30.3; 29.6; 29.2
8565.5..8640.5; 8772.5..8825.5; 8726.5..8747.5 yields 0.4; 30.3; 29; 29.2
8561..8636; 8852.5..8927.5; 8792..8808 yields 0.2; 30.3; 29.1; 29.2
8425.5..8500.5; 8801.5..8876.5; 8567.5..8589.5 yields -0.3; 30.8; 30.6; 29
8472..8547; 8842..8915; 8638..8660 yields -0.8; 29.4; 30.5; 29.3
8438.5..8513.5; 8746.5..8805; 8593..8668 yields 0.9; 30.4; 29.5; 29.5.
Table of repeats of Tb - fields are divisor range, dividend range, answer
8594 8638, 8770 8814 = 1.01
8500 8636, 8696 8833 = 1.04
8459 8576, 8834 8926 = 1.07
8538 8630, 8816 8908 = 1.06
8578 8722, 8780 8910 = 1.03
